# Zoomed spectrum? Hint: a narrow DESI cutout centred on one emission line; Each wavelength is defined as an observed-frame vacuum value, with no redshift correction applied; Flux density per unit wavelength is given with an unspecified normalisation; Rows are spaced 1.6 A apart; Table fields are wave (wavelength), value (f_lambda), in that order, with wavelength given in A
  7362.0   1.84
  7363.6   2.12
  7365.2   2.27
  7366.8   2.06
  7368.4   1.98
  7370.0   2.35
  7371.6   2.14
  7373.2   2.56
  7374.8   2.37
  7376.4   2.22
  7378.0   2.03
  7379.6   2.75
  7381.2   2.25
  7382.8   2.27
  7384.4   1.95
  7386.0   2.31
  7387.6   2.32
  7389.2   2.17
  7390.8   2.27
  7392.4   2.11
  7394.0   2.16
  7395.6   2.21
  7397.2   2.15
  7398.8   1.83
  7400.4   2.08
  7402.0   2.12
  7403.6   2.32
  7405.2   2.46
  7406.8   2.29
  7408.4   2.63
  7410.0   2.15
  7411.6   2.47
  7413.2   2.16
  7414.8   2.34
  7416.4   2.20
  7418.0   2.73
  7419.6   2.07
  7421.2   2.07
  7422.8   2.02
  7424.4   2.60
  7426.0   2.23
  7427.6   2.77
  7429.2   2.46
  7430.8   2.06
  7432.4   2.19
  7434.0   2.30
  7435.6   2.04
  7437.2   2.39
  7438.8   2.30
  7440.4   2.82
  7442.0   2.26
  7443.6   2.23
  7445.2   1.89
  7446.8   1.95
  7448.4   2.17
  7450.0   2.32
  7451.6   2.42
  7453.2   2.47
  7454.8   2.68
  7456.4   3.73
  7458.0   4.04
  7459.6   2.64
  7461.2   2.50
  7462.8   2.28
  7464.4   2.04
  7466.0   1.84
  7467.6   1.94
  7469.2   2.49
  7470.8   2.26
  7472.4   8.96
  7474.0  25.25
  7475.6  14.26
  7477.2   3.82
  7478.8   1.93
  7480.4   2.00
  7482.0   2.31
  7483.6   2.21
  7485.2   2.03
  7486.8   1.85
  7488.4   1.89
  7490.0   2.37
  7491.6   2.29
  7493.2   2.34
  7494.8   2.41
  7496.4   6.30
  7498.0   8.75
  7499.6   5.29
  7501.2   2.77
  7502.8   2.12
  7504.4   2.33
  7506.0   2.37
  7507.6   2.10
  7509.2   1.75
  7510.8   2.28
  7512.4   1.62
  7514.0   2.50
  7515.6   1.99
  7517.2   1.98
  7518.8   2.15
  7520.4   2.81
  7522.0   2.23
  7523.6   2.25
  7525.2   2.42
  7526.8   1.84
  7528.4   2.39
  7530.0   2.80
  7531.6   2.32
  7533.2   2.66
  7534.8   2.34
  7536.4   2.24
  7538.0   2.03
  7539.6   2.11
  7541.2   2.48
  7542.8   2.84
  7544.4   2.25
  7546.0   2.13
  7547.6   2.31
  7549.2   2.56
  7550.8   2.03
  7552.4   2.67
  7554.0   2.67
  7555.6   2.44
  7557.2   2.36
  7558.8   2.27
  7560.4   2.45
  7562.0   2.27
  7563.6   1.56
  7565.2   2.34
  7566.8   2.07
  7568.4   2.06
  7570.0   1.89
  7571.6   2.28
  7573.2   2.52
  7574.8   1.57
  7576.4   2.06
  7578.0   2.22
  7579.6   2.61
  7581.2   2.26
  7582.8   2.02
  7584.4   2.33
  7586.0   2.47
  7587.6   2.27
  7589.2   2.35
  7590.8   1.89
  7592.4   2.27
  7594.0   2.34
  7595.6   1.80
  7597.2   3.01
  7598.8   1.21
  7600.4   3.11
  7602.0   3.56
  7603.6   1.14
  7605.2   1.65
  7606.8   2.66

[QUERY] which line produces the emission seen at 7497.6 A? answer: [N II]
